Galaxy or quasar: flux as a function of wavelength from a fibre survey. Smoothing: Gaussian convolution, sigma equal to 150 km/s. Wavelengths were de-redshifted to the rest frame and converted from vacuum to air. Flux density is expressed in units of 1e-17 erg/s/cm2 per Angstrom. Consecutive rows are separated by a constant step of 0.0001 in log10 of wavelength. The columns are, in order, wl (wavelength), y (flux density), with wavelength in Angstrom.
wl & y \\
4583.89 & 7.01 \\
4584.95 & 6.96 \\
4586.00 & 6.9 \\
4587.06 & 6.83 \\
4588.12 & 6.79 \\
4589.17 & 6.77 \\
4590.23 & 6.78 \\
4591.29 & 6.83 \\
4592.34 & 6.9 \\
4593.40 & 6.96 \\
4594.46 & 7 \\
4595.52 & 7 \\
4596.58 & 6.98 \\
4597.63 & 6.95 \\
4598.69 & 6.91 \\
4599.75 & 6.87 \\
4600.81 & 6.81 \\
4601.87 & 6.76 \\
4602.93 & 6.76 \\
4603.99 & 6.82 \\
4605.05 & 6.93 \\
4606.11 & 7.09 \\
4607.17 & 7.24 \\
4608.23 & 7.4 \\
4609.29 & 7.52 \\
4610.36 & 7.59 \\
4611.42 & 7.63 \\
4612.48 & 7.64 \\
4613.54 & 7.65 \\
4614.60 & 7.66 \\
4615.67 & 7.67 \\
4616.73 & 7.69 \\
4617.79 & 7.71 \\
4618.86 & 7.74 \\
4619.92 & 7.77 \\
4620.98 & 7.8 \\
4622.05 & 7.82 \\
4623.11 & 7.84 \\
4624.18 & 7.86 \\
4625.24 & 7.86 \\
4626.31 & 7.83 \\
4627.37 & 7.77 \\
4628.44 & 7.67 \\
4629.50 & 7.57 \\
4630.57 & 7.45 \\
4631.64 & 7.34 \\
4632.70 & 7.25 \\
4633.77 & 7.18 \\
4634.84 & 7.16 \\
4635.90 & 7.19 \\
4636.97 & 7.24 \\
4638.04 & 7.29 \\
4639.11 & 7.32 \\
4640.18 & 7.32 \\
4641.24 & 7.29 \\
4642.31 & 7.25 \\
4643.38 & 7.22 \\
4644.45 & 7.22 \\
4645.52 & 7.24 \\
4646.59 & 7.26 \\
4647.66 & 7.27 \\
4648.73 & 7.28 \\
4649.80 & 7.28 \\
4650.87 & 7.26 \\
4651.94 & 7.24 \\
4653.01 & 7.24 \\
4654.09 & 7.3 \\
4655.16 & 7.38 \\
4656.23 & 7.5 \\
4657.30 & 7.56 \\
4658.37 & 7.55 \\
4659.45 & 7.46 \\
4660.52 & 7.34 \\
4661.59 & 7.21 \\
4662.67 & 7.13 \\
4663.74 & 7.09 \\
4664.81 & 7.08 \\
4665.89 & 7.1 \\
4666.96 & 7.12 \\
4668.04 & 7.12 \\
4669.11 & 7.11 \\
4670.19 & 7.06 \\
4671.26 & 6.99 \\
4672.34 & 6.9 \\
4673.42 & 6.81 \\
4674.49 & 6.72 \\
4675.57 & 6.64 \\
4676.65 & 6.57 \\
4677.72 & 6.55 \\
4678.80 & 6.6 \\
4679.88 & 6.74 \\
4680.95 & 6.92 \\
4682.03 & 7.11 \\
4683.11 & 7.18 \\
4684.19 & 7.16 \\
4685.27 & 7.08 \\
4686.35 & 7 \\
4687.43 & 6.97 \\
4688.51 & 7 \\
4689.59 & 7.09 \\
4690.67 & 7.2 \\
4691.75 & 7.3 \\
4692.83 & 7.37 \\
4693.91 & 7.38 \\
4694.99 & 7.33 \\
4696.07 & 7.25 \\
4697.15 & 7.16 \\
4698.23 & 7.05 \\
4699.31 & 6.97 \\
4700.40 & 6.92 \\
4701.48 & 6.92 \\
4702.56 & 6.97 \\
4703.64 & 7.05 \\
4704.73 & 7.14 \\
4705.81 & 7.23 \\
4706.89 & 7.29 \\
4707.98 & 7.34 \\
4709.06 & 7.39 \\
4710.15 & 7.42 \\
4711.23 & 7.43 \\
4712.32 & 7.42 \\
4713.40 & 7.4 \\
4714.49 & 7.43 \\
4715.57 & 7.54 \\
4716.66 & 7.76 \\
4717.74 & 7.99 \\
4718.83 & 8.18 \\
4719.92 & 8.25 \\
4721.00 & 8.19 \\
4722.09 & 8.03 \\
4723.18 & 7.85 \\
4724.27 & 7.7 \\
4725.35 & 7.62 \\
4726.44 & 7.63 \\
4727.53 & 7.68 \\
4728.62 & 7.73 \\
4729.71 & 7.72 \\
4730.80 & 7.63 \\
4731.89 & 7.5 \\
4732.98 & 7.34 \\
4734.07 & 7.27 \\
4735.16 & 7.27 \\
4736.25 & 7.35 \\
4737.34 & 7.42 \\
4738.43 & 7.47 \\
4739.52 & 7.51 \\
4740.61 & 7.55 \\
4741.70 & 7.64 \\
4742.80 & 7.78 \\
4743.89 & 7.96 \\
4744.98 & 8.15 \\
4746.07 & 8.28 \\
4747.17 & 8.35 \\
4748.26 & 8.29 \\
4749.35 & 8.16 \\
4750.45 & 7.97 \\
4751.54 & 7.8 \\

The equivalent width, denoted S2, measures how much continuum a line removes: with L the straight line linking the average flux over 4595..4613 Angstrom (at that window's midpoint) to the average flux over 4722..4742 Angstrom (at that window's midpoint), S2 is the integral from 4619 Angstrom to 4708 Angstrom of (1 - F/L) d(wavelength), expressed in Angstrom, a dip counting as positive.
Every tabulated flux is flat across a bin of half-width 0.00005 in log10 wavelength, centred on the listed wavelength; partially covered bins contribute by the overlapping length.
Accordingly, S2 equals 1.15 Angstrom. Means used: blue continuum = 7.11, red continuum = 7.56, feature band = 7.22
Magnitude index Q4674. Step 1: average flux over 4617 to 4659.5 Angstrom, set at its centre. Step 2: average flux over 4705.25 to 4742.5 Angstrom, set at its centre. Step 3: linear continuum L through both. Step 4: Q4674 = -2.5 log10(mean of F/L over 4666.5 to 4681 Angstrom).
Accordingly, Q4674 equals 0.10 mag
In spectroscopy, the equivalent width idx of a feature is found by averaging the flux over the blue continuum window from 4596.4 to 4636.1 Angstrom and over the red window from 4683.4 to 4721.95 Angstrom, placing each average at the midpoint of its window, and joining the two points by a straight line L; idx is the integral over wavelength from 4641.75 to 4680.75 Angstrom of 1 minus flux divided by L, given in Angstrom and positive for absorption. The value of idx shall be 1.3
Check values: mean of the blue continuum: 7.41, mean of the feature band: 7.12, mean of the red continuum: 7.34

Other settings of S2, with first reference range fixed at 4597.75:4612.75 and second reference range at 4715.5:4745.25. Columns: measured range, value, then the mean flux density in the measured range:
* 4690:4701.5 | 0.6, 7.18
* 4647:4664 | 0.1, 7.32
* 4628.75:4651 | 0.0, 7.29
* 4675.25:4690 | 1.1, 6.9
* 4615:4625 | -0.8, 7.77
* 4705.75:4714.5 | 0.3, 7.37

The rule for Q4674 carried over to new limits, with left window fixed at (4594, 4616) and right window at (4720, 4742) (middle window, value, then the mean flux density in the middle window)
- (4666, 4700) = 0.07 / 7.01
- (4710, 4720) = -0.01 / 7.67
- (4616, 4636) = -0.05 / 7.62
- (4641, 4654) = 0.01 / 7.25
